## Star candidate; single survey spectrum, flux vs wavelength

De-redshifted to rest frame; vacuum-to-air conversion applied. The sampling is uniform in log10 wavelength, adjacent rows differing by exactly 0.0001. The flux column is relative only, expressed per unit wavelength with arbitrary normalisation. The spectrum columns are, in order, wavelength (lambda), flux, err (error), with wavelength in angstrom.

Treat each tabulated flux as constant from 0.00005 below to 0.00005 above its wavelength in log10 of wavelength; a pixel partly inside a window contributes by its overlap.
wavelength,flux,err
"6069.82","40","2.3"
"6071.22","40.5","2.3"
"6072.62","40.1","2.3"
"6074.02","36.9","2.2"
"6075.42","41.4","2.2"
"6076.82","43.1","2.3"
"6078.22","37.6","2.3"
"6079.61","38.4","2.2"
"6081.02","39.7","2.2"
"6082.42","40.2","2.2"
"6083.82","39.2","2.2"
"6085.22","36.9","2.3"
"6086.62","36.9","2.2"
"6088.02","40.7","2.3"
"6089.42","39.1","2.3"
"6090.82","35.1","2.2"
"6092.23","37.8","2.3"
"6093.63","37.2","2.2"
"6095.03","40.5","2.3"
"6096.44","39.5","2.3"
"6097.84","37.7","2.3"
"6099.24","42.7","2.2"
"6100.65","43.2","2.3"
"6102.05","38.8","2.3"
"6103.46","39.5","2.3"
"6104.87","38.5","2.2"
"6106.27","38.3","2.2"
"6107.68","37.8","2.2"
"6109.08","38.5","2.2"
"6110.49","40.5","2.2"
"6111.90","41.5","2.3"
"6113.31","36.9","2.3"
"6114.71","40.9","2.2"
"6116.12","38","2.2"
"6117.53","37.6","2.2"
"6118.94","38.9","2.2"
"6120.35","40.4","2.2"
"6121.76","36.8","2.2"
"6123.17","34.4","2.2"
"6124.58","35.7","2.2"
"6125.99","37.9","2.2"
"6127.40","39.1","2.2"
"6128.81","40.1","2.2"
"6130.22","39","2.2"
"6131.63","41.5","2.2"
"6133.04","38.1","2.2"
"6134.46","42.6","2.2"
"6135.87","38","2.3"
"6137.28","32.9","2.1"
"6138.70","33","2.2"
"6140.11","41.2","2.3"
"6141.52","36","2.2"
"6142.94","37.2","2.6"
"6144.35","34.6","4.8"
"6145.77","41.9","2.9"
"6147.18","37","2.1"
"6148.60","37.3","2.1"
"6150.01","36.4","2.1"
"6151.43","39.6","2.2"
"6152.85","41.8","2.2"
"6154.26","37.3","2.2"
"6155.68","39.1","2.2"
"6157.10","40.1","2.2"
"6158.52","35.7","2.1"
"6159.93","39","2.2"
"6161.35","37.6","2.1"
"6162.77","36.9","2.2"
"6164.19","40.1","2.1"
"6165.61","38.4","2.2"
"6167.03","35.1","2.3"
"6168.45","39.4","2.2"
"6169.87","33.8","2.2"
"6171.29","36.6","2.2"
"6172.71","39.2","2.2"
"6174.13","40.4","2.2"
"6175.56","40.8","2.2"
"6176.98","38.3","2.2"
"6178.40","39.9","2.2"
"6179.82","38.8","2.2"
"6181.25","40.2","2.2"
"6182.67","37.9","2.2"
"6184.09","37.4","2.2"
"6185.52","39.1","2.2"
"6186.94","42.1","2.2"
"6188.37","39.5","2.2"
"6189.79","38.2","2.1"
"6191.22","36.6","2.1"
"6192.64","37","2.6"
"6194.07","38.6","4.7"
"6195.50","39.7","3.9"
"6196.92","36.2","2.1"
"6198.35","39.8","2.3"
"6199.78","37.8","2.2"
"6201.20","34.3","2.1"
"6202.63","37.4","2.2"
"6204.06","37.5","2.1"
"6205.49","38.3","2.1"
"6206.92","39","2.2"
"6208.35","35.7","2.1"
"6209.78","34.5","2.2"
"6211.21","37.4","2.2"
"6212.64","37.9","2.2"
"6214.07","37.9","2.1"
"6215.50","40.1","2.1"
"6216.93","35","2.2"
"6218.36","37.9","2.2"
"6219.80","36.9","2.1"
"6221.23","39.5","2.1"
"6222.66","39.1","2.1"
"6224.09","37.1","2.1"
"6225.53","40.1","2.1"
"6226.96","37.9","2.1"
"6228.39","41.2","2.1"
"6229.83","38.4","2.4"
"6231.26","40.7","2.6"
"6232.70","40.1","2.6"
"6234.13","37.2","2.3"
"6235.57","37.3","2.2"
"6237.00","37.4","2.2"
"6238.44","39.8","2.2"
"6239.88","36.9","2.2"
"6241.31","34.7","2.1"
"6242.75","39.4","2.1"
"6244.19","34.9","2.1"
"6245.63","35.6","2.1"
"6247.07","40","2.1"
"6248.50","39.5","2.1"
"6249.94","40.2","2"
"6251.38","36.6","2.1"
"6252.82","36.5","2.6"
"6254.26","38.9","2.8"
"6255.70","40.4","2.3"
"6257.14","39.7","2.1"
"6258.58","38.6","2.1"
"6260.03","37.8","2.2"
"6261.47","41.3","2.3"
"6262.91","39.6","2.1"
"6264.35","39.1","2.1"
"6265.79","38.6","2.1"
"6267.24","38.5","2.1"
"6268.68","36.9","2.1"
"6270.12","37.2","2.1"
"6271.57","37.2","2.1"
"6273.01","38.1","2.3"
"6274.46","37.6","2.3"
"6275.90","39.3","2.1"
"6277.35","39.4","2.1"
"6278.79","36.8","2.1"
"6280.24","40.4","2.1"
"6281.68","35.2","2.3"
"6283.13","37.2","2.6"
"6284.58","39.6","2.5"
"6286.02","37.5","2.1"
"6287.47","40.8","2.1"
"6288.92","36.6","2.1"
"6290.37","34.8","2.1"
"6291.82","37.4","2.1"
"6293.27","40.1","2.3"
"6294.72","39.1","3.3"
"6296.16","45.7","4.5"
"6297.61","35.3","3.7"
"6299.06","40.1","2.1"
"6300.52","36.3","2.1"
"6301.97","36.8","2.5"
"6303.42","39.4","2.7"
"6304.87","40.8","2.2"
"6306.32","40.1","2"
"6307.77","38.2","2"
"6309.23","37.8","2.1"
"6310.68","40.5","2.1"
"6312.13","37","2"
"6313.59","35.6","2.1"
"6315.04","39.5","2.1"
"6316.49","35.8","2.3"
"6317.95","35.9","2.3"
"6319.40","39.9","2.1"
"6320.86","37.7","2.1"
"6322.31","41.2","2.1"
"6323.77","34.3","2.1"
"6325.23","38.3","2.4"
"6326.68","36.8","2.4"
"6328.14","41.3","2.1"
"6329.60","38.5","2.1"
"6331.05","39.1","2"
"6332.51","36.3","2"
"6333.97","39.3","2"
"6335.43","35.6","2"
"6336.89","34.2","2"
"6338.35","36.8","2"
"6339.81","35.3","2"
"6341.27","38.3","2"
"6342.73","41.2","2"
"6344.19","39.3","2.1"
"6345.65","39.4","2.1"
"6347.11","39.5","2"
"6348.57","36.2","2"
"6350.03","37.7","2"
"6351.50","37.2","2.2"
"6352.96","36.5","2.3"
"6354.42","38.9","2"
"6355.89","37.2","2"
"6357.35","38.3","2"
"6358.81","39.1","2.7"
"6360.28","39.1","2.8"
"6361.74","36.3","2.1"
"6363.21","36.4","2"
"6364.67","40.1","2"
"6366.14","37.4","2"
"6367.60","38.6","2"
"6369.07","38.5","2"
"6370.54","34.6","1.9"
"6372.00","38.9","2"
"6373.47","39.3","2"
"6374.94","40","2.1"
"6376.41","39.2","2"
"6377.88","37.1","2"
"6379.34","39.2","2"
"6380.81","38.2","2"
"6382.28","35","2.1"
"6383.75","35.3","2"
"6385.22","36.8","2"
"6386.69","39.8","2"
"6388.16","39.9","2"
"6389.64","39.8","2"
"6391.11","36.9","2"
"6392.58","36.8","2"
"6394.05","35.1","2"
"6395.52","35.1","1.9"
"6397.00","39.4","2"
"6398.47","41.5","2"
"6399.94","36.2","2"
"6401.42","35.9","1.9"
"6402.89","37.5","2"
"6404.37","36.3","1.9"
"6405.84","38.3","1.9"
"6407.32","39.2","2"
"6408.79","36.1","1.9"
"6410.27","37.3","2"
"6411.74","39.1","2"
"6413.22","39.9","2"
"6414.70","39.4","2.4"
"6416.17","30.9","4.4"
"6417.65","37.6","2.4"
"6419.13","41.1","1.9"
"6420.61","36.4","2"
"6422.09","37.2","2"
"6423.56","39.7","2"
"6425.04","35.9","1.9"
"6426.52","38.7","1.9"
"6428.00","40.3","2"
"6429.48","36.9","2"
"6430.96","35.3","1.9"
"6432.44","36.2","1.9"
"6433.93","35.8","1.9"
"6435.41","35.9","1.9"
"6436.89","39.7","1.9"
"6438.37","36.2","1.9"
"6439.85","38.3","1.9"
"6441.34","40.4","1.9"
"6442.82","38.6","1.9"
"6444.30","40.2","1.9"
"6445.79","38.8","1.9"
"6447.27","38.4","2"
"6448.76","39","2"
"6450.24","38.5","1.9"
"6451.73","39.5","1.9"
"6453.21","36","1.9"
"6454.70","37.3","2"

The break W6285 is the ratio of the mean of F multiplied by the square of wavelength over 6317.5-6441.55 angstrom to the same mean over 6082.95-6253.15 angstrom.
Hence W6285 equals 1.06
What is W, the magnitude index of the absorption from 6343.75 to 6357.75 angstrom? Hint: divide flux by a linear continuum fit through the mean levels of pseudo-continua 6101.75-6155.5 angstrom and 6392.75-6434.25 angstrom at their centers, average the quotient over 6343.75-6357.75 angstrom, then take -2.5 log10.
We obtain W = -0.010 mag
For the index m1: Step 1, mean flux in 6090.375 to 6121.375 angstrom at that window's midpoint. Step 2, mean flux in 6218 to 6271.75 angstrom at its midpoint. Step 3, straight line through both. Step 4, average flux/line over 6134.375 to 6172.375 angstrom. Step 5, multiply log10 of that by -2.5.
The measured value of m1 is 0.03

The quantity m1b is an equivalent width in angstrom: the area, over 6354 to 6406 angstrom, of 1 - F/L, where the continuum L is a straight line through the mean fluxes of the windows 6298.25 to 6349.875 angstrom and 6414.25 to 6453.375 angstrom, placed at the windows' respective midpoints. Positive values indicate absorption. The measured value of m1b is 0.2 angstrom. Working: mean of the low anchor 38.1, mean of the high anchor 37.8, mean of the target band 37.8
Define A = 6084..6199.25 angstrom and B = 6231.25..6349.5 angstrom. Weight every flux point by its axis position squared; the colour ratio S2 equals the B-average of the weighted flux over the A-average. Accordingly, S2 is 1.0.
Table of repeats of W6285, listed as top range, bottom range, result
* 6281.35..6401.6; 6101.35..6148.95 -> 1.06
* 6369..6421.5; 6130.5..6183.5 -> 1.06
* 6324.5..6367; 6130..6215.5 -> 1.05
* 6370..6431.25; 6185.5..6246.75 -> 1.05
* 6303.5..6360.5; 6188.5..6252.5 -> 1.04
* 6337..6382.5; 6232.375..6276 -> 1.03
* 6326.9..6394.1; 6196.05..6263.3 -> 1.04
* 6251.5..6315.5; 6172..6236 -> 1.03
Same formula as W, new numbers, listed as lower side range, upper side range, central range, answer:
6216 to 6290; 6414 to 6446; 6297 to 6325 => 0.002 mag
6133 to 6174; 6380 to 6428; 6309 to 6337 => -0.004 mag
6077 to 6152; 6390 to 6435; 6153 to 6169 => 0.004 mag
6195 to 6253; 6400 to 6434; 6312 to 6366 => -0.006 mag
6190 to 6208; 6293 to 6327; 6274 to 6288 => -0.004 mag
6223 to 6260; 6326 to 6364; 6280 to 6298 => -0.010 mag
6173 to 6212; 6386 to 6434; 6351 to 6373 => -0.002 mag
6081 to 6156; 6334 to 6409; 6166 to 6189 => -0.008 mag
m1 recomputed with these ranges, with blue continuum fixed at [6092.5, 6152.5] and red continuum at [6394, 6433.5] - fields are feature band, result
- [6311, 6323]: 0.00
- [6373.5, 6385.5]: 0.00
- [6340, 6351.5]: -0.02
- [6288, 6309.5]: -0.02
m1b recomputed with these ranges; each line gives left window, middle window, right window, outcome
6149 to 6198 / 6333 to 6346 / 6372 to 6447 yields 0.1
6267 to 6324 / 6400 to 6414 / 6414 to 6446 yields 0.0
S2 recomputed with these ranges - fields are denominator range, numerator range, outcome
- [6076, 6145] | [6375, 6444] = 1.07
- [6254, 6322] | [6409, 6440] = 1.02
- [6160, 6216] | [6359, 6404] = 1.06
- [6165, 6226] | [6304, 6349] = 1.04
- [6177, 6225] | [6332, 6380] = 1.05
